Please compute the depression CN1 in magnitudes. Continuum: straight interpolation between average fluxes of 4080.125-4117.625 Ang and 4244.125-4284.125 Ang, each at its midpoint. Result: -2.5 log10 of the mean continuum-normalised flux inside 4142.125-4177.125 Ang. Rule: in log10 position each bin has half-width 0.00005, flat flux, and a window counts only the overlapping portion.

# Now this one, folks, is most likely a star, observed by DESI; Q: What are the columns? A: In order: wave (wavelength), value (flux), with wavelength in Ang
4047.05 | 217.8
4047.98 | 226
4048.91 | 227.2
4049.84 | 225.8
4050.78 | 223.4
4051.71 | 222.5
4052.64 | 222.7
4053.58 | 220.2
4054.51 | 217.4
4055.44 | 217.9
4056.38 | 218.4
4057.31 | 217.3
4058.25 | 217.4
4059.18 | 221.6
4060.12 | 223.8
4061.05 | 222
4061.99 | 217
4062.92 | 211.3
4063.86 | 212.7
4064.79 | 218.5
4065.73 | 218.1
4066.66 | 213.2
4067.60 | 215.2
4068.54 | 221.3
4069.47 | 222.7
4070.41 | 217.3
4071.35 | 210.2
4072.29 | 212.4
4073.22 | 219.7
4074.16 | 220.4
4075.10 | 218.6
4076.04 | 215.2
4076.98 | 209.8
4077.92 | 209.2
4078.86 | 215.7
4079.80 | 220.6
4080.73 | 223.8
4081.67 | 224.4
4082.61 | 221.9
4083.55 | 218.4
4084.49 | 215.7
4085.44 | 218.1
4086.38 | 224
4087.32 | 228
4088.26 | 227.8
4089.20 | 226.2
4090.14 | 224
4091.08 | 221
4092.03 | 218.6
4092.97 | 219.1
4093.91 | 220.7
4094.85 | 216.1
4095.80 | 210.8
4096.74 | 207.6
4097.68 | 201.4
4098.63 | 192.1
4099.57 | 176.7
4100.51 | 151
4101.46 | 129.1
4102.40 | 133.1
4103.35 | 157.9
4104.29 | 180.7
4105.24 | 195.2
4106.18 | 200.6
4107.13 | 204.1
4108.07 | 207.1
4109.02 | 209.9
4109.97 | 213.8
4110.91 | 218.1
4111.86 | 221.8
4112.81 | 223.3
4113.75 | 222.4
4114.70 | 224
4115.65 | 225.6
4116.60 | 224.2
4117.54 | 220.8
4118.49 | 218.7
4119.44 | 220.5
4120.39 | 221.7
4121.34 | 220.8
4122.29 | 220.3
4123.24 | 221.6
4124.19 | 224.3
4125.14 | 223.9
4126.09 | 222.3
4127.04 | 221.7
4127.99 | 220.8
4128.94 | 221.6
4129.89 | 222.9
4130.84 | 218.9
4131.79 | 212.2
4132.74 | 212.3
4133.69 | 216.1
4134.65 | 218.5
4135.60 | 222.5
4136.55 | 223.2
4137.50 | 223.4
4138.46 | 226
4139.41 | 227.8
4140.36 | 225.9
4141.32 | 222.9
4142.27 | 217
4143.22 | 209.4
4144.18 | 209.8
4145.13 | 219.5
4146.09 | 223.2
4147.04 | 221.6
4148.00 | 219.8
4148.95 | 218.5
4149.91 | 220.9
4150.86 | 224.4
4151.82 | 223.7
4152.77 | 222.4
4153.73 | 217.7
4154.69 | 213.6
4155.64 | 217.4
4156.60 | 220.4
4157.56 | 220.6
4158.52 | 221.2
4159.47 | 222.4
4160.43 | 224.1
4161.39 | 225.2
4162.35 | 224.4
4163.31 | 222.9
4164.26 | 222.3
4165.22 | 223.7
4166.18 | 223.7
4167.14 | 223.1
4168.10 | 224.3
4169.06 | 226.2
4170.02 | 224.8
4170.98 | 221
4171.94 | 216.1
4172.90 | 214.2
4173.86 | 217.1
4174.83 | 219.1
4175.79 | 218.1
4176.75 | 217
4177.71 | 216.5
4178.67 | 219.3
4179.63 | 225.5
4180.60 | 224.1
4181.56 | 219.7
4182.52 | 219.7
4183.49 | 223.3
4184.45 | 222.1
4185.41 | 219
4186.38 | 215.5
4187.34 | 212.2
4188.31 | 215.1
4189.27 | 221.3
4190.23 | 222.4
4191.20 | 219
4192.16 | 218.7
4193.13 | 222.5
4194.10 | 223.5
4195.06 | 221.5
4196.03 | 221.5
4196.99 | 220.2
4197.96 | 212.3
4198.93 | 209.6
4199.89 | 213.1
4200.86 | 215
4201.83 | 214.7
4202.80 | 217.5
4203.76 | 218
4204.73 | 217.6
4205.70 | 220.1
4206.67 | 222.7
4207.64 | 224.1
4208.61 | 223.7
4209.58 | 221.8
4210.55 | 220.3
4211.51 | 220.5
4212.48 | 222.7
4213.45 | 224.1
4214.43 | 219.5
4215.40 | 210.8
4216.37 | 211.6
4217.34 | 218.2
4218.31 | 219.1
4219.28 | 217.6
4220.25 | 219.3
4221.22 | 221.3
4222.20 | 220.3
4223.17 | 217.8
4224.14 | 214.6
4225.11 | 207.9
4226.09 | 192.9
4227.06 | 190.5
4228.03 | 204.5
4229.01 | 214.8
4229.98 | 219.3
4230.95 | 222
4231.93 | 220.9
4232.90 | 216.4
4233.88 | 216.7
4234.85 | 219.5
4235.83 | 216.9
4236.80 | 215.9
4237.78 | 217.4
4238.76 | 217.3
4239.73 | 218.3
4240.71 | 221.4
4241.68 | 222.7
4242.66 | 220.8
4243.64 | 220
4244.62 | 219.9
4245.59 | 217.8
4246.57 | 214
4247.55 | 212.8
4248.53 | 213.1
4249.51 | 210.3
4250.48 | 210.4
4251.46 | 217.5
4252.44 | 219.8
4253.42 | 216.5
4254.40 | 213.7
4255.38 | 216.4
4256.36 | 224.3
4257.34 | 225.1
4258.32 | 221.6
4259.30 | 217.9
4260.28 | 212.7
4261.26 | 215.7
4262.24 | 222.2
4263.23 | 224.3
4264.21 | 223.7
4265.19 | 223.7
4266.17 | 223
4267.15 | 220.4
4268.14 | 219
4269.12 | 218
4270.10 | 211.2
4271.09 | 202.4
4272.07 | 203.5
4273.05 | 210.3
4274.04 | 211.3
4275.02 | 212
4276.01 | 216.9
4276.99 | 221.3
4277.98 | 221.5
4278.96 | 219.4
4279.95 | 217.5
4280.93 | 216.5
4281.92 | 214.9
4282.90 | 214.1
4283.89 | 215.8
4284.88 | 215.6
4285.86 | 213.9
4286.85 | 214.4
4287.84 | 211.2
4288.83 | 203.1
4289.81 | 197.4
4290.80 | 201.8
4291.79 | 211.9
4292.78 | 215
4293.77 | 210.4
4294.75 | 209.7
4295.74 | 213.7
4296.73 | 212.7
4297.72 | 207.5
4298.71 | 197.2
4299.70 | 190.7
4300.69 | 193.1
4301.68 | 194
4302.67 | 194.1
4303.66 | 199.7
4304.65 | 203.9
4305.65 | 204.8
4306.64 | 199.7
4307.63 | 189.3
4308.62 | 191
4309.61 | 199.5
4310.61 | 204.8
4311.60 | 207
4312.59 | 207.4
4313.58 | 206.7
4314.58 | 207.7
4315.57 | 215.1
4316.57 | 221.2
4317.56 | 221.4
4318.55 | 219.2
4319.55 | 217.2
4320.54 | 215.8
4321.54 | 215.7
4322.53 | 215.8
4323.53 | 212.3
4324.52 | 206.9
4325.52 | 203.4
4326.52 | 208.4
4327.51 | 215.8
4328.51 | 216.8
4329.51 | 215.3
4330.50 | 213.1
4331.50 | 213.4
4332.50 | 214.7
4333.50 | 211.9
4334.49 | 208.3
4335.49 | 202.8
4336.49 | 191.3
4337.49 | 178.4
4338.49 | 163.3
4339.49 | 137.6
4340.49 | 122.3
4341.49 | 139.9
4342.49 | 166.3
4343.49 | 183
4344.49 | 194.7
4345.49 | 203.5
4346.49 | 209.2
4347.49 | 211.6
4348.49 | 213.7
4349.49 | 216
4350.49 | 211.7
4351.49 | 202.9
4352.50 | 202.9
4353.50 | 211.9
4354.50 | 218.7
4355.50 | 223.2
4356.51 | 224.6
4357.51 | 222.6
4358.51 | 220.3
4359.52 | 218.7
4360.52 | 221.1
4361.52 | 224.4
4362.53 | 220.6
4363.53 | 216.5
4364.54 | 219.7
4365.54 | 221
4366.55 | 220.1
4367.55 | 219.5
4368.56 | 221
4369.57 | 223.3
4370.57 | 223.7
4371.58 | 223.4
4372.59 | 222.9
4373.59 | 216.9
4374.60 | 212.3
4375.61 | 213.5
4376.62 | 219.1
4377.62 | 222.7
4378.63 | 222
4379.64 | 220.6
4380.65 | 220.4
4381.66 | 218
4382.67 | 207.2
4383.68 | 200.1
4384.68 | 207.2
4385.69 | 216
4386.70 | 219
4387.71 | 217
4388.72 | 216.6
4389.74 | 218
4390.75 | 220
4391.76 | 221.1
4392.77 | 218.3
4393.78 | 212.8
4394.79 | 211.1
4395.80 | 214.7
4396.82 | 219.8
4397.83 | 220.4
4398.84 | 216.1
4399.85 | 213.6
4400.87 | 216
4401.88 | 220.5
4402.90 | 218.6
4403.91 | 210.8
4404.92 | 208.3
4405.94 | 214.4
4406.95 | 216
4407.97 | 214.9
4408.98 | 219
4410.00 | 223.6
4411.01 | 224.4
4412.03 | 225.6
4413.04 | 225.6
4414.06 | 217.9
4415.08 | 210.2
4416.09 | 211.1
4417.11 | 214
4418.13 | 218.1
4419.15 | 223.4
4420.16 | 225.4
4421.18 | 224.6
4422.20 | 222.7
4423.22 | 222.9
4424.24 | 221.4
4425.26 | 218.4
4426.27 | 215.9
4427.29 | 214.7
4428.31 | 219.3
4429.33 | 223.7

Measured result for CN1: -0.05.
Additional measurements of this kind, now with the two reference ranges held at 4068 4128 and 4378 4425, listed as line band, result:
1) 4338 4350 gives 0.20 mag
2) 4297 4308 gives 0.09 mag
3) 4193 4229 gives -0.01 mag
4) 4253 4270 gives -0.03 mag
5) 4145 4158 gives -0.04 mag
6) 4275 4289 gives 0.00 mag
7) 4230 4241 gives -0.02 mag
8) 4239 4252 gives -0.01 mag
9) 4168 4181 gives -0.03 mag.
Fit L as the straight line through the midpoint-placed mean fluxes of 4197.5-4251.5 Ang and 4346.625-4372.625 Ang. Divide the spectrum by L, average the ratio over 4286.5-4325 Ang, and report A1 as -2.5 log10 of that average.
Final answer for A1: 0.055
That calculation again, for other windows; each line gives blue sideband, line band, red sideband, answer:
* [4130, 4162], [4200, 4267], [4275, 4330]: -0.017 mag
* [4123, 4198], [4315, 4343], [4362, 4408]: 0.097 mag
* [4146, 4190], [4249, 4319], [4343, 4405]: 0.033 mag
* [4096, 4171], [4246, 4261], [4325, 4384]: -0.029 mag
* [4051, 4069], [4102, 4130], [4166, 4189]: 0.035 mag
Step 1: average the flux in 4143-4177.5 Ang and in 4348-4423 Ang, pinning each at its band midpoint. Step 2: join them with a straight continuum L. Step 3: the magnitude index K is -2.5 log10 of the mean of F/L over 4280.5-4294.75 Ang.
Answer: 0.039 mag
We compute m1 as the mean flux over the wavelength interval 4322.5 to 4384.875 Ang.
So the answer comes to 208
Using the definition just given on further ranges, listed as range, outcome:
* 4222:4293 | 215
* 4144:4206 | 220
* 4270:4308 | 208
